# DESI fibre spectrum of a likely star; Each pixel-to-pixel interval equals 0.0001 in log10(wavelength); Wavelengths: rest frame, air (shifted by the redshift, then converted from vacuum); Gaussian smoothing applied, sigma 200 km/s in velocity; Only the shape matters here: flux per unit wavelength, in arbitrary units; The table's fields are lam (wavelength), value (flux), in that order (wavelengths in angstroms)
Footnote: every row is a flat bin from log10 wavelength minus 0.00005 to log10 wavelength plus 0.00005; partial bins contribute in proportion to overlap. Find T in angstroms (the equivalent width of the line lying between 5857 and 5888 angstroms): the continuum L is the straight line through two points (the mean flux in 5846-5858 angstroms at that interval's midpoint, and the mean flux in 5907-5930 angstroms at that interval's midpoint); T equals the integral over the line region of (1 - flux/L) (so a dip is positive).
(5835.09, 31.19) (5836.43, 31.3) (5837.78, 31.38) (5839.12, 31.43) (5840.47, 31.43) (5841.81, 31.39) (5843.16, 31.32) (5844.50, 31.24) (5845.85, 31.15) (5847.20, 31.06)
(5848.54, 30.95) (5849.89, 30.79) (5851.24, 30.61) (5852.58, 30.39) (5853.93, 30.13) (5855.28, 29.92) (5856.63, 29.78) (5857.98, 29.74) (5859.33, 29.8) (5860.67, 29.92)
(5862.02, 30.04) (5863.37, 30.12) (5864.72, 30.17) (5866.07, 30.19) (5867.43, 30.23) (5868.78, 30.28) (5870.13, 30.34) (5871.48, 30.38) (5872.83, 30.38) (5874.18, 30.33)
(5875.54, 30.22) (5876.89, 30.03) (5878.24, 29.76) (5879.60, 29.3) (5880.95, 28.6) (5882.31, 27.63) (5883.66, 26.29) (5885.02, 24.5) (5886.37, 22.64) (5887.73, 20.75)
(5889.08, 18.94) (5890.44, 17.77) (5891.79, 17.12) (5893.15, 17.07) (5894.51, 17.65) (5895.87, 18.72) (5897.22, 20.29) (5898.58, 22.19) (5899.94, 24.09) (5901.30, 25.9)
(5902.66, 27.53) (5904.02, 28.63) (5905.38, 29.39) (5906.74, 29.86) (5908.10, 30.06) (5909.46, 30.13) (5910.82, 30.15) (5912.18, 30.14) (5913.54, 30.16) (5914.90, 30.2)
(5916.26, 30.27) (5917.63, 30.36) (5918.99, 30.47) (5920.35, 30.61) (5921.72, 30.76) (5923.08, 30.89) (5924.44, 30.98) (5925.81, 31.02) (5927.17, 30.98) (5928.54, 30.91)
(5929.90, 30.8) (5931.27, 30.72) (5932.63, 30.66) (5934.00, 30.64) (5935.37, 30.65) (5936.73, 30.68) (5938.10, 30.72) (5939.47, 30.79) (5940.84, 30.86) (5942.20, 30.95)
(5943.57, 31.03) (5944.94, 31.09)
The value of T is 1.61 angstroms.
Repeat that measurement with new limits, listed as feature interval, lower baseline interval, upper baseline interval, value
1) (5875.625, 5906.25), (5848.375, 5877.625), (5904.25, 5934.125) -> 6.37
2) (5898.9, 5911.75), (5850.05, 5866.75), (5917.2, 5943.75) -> 0.95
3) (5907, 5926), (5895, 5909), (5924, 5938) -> -1.50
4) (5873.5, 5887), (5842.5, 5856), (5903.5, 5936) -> 1.17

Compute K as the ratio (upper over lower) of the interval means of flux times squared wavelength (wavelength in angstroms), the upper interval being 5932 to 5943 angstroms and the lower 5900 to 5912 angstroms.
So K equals 1.1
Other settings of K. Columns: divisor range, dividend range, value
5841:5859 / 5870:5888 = 0.92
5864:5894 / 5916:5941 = 1.18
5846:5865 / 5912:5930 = 1.03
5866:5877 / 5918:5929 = 1.04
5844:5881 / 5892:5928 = 0.93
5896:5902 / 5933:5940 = 1.37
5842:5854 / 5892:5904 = 0.72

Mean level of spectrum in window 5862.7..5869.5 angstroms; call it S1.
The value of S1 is 30.2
